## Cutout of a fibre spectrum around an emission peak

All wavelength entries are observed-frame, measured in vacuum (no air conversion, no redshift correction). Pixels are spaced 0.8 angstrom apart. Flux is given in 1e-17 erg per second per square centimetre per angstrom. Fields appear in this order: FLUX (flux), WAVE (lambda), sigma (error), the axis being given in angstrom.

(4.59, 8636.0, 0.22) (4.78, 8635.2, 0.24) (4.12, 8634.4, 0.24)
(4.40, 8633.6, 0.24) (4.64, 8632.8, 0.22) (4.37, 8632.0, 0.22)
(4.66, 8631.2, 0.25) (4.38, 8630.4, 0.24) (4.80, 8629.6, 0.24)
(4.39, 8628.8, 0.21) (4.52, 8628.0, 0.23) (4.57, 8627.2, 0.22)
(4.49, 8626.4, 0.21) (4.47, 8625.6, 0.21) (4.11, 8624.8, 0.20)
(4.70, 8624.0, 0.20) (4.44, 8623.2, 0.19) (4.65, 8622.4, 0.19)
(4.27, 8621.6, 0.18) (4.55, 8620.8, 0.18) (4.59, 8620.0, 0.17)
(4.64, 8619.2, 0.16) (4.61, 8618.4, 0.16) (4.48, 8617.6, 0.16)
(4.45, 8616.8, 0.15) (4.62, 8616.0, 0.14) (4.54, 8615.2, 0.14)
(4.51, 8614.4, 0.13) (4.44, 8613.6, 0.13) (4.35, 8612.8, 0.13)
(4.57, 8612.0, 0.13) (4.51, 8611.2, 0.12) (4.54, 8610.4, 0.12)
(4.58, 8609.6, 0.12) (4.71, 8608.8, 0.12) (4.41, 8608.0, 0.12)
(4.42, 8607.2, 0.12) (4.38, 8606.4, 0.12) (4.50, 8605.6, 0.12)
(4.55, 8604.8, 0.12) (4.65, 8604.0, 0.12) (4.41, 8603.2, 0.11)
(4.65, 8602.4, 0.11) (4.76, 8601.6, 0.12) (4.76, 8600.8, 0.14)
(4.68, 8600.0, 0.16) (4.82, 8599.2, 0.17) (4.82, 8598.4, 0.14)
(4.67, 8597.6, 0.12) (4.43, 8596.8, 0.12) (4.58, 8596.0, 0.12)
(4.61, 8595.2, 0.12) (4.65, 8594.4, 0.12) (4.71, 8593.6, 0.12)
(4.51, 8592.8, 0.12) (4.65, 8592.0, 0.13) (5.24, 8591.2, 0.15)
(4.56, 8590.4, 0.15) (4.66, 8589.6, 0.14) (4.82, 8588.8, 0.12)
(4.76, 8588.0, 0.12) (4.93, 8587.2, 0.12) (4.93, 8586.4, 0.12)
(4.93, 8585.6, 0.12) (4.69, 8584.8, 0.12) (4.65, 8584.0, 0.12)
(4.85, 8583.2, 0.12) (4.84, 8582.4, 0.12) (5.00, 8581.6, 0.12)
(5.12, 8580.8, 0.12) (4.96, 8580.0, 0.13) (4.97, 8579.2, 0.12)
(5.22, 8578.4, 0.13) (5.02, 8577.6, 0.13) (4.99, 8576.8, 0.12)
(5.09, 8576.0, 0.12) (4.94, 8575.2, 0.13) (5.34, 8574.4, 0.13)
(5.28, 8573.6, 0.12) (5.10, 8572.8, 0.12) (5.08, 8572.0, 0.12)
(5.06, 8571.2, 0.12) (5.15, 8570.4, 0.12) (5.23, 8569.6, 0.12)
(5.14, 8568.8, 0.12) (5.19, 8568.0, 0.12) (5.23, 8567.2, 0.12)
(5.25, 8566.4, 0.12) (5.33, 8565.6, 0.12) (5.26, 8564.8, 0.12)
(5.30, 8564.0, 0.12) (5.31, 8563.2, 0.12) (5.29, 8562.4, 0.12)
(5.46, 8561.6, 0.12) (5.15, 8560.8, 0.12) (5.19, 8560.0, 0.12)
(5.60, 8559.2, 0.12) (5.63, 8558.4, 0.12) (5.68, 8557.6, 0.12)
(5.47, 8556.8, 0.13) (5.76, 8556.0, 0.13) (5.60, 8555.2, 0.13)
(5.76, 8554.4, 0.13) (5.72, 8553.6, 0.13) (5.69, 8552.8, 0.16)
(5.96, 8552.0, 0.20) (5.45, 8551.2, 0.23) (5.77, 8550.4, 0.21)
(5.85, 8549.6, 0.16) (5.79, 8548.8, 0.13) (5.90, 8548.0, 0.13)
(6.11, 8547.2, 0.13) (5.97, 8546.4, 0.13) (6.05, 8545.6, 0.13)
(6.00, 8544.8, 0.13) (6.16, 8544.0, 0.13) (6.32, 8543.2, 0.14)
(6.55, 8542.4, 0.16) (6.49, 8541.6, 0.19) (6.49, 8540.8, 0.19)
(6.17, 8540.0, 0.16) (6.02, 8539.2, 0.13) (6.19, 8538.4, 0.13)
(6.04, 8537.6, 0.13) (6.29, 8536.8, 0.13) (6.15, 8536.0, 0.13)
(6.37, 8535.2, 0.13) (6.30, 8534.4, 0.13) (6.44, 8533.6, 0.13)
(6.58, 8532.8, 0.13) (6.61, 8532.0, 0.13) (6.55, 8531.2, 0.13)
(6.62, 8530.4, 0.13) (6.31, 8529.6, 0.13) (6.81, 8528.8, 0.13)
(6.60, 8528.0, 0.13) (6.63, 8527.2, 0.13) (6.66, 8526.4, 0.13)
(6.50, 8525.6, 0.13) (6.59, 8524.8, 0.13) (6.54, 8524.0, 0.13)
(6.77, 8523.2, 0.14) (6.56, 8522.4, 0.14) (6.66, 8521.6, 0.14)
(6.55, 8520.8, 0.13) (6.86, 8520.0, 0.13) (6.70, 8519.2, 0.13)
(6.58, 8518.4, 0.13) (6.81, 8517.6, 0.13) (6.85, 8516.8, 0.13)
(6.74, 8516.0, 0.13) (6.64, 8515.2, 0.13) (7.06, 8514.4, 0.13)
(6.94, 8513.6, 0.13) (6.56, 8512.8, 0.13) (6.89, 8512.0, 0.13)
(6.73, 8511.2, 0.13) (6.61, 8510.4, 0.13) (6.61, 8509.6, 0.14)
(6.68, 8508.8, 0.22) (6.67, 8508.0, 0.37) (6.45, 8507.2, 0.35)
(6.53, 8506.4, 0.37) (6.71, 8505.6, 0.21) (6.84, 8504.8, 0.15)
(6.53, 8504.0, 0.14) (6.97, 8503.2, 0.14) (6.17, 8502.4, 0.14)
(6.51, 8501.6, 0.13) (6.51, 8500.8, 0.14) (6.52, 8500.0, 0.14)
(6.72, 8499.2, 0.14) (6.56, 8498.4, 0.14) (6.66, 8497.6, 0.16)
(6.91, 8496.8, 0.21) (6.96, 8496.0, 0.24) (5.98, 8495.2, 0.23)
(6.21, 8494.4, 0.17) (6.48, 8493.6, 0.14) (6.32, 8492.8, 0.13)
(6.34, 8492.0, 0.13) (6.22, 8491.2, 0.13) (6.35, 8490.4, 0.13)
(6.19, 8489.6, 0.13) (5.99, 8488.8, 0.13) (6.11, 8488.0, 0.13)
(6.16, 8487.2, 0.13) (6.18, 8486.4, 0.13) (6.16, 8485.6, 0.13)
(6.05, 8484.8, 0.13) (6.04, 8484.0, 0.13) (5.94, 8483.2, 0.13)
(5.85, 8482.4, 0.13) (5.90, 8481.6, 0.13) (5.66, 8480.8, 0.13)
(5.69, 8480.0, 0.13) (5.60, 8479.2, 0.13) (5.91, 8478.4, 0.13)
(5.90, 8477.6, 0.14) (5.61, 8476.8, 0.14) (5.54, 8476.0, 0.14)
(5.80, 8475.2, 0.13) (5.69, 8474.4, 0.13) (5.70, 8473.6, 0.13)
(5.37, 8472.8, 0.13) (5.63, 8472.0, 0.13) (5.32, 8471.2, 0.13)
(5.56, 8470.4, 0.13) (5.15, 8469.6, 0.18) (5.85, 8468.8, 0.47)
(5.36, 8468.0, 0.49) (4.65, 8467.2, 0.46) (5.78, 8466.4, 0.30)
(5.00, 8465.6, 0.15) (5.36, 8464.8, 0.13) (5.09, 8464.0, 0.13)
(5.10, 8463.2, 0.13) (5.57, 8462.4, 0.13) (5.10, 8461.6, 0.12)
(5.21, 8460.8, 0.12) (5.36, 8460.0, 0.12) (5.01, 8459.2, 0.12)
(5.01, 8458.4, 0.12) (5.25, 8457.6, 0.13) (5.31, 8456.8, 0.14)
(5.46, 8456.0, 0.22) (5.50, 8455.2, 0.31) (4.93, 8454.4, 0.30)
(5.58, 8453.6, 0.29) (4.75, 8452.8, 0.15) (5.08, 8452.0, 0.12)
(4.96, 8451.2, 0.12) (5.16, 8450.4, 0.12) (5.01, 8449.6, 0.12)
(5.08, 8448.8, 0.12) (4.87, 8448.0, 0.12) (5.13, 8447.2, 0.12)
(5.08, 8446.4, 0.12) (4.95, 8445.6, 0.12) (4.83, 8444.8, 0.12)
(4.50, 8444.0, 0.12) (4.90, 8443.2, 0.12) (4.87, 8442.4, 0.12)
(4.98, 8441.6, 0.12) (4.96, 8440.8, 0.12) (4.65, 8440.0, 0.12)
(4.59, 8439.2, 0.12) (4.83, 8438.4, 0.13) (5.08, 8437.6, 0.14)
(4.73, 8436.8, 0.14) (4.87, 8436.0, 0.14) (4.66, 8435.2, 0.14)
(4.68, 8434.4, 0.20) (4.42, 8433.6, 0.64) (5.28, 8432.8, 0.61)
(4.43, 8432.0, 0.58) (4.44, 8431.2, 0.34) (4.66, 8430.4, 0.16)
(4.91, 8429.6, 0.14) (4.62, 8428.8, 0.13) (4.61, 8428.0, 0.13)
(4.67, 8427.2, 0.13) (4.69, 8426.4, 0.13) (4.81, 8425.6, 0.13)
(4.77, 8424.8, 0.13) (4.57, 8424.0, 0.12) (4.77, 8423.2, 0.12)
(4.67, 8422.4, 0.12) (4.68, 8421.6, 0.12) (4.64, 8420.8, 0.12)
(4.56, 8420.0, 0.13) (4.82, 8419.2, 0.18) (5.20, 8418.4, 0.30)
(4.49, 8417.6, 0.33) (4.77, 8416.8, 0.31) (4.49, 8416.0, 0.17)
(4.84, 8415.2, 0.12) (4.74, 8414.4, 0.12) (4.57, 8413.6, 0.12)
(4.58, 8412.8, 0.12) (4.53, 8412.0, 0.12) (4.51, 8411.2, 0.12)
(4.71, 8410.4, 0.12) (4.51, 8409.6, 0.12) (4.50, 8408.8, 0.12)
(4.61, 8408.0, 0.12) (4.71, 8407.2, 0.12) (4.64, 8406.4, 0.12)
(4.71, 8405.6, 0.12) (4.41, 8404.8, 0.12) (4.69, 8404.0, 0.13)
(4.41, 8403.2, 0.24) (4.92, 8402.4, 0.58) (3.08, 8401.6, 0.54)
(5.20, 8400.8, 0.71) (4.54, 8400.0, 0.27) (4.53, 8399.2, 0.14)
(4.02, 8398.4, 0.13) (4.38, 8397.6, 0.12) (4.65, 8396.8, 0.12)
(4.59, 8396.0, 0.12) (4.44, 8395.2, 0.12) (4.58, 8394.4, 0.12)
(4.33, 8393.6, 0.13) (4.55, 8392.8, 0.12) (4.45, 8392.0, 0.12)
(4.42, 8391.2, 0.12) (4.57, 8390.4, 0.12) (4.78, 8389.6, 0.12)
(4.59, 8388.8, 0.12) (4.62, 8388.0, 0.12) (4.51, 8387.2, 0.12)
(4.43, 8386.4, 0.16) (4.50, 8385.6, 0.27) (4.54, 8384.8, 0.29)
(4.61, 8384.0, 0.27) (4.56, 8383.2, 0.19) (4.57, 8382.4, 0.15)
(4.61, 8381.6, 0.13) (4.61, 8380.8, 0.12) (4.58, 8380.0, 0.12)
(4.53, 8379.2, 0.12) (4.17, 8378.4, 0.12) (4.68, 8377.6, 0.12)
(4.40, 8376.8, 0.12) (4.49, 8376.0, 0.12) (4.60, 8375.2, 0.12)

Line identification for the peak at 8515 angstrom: Mg II 2798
